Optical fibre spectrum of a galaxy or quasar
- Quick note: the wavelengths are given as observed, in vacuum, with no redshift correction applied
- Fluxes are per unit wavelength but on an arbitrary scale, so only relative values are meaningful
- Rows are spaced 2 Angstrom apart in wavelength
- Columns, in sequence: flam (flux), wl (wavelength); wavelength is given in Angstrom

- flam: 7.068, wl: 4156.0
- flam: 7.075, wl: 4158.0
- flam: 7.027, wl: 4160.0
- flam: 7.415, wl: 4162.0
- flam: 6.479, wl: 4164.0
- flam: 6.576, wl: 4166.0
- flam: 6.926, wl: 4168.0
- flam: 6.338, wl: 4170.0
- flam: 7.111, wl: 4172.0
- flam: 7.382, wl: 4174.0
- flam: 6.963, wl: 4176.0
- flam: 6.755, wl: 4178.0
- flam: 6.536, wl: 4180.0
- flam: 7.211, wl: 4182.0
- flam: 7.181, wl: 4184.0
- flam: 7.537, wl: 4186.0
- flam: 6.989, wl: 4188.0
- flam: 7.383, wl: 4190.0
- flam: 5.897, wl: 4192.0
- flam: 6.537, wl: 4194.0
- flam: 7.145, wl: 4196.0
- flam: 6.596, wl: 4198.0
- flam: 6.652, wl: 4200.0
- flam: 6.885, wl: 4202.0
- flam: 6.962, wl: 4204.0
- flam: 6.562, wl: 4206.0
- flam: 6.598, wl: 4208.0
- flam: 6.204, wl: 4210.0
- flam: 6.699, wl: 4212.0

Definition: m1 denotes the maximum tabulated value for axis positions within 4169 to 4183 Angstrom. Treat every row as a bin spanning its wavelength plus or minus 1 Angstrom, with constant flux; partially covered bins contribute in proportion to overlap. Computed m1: 7.382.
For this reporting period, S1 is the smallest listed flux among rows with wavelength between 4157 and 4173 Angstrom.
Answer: 6.338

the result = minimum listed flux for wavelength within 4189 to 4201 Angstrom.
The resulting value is 5.897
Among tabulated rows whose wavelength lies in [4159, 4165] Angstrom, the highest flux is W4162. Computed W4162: 7.415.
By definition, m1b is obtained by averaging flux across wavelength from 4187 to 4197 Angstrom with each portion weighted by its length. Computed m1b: 6.79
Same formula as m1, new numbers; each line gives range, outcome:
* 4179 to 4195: 7.537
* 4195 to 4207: 7.145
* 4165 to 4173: 7.111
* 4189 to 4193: 7.383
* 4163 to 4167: 6.576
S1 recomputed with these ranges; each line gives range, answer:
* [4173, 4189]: 6.536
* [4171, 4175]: 7.111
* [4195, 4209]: 6.562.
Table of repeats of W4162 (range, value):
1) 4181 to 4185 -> 7.211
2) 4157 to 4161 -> 7.075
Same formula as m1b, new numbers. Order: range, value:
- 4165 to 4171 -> 6.61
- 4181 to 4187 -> 7.31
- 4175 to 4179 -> 6.86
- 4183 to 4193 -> 7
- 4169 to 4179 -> 6.91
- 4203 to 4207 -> 6.76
